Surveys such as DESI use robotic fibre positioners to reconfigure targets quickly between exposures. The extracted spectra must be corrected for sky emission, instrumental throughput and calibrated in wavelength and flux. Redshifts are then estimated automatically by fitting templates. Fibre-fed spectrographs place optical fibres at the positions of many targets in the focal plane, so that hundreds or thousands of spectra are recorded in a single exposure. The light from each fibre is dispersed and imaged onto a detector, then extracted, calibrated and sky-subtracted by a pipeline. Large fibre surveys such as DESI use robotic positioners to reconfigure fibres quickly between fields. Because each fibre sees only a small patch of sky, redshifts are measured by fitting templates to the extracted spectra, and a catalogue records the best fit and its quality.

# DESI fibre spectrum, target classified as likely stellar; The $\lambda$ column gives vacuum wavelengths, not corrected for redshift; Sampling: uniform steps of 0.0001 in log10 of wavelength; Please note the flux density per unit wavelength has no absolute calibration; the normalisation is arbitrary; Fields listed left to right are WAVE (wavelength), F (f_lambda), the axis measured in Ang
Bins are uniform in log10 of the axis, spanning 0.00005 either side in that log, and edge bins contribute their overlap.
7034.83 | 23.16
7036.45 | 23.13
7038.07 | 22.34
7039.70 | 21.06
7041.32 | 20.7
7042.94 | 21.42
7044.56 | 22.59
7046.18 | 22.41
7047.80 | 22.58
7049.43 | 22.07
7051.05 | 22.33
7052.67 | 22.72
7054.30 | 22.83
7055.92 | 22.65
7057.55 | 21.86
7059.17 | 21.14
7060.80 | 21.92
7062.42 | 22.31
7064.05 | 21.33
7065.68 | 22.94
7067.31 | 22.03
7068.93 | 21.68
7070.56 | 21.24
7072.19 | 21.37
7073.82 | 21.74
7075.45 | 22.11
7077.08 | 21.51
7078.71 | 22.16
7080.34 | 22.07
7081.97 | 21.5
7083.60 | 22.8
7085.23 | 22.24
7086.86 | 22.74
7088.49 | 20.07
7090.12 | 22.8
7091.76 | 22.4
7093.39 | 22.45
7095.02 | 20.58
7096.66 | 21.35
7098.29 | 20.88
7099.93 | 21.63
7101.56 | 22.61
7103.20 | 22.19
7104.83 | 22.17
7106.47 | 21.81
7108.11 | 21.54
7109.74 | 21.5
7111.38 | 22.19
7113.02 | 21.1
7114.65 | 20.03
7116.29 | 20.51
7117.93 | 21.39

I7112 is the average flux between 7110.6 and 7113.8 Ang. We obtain 21.6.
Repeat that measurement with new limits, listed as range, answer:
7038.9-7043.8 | 21.1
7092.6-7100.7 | 21.4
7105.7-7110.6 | 21.6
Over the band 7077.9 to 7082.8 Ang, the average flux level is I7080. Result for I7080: 21.9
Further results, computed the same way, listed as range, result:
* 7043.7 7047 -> 22.5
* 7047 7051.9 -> 22.3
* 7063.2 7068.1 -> 22.1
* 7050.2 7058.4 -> 22.5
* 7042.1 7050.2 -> 22.2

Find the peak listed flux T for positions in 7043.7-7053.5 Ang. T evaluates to 22.72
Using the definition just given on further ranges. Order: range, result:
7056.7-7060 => 21.86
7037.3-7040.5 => 22.34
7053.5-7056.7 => 22.83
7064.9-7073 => 22.94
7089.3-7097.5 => 22.8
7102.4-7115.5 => 22.19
